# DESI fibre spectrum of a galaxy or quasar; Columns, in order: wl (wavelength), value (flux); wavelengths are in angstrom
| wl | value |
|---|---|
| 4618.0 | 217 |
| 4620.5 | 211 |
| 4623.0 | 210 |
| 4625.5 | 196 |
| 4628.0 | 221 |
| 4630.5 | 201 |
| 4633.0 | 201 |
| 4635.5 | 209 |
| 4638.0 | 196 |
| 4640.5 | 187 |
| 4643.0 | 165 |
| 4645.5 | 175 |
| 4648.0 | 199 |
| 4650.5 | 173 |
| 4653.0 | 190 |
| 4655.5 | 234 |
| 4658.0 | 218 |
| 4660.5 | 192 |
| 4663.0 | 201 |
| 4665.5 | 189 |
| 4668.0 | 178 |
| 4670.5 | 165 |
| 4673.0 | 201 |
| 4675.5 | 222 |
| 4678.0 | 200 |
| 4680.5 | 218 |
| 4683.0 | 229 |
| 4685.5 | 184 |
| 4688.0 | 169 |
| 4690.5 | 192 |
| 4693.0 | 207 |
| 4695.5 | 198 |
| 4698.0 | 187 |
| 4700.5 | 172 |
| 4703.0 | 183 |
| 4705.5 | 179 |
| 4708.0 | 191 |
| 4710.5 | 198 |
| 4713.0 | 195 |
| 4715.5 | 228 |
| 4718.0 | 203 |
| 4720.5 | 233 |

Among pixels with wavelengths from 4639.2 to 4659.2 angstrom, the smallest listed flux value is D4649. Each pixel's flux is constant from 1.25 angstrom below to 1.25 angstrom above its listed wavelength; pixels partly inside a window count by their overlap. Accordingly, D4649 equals 165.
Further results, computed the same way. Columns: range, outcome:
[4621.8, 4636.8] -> 196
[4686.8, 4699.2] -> 169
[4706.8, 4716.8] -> 191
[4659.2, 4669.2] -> 178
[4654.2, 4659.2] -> 218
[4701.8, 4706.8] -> 179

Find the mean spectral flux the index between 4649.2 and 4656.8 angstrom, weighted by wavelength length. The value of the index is 199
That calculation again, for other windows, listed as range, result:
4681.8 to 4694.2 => 196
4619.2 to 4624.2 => 211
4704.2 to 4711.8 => 189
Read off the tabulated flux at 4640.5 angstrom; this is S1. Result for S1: 187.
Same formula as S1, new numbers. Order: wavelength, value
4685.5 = 184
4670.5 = 165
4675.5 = 222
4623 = 210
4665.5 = 189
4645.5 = 175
